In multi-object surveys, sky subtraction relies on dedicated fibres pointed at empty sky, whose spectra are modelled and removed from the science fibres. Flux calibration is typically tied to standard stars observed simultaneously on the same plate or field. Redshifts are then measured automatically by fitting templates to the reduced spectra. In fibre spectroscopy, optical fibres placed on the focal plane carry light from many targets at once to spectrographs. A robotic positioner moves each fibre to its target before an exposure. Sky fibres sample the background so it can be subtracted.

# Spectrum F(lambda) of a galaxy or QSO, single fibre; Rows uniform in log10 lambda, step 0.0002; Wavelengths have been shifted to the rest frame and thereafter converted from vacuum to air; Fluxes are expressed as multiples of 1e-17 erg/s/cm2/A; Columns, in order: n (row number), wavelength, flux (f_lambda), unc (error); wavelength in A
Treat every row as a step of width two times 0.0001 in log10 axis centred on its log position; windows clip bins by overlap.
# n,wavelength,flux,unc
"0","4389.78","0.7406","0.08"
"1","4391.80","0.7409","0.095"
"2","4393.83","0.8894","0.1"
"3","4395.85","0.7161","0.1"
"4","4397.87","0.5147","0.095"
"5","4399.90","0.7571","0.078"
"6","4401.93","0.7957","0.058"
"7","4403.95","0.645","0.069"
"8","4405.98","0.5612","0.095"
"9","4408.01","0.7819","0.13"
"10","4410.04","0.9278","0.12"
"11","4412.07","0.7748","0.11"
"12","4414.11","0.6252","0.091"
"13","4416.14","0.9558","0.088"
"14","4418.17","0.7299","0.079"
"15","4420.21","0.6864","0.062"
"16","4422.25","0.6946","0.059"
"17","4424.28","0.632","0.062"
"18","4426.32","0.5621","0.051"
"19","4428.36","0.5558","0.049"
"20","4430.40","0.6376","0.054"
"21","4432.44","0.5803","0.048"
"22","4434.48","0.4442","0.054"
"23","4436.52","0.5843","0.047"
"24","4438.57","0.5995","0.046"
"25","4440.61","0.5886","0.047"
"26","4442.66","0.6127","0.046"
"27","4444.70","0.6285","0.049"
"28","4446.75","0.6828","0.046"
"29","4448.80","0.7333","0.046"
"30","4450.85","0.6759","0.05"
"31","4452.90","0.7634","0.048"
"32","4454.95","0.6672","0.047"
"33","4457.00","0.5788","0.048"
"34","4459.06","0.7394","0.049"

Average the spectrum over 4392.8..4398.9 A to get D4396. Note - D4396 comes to 0.707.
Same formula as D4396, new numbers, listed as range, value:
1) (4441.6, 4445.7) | 0.621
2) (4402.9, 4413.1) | 0.738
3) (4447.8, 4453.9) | 0.724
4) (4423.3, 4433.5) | 0.593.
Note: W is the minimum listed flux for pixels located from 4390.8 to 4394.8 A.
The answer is 0.7409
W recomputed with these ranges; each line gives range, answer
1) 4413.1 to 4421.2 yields 0.6252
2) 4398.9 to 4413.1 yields 0.5612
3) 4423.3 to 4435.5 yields 0.4442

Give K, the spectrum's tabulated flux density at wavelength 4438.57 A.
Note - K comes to 0.5995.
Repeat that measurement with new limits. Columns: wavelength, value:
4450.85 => 0.6759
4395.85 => 0.7161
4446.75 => 0.6828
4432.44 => 0.5803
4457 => 0.5788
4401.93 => 0.7957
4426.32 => 0.5621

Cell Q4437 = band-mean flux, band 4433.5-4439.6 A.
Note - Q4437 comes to 0.544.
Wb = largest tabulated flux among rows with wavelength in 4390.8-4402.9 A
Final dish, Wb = 0.8894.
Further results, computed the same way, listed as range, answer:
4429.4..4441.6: 0.6376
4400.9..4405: 0.7957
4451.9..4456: 0.7634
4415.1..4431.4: 0.9558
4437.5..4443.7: 0.6127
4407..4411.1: 0.9278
